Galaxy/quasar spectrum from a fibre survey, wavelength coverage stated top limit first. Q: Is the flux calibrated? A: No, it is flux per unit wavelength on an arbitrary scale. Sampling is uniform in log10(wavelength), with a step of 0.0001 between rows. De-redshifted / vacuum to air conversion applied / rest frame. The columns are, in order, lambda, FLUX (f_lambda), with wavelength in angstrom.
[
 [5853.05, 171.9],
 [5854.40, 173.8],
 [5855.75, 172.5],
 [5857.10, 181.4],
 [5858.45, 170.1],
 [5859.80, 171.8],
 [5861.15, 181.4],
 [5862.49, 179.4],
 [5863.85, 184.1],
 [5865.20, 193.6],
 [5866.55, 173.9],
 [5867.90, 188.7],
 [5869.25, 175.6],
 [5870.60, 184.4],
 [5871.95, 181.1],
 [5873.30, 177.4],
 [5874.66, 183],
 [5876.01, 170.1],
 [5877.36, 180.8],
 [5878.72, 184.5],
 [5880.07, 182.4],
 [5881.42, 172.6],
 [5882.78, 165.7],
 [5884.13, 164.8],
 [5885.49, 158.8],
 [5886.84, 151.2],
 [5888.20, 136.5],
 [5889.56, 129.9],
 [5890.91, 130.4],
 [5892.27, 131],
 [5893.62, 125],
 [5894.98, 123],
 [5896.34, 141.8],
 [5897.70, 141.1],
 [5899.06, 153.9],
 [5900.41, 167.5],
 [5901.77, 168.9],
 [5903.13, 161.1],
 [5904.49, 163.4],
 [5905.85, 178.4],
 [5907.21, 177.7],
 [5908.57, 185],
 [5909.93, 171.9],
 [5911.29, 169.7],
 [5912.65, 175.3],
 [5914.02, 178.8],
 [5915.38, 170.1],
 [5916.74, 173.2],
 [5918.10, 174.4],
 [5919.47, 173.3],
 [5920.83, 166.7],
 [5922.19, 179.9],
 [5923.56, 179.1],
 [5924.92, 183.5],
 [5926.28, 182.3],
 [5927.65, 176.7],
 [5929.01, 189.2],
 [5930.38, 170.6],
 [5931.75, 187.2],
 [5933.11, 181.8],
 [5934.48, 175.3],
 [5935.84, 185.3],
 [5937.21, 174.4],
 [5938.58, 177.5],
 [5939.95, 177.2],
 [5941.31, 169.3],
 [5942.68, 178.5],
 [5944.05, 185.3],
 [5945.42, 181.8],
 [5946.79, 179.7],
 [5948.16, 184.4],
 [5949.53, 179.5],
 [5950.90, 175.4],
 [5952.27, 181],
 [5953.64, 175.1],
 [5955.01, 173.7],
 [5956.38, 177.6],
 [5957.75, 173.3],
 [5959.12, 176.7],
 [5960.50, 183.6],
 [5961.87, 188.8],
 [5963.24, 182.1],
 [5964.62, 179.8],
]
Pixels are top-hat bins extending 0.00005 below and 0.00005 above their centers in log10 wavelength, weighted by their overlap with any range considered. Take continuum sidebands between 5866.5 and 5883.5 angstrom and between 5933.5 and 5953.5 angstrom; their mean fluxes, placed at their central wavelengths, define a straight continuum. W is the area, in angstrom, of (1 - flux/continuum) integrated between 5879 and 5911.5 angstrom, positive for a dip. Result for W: 4.0 angstrom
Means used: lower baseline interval 179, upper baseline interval 179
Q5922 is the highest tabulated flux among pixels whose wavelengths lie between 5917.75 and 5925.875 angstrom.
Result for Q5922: 183.5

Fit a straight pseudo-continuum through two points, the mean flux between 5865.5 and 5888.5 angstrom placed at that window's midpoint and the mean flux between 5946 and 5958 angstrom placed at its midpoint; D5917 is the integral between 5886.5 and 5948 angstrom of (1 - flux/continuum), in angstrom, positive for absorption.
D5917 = 2.9 angstrom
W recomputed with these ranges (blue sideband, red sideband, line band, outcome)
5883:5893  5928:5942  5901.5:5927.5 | -1.73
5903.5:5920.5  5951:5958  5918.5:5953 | -0.73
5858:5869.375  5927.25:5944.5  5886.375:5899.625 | 3.23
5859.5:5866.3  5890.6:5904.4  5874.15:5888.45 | -0.54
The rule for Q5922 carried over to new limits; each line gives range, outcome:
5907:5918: 185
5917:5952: 189.2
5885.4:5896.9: 158.8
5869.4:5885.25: 184.5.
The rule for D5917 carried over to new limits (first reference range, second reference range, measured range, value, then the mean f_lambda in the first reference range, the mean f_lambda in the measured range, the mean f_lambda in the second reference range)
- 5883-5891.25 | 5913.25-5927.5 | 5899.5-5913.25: -0.6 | 147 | 172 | 176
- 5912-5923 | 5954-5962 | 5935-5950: -0.2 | 174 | 179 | 178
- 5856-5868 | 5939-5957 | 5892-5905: 2.3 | 180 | 148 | 178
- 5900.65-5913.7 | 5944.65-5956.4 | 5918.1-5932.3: -0.3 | 172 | 178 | 179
